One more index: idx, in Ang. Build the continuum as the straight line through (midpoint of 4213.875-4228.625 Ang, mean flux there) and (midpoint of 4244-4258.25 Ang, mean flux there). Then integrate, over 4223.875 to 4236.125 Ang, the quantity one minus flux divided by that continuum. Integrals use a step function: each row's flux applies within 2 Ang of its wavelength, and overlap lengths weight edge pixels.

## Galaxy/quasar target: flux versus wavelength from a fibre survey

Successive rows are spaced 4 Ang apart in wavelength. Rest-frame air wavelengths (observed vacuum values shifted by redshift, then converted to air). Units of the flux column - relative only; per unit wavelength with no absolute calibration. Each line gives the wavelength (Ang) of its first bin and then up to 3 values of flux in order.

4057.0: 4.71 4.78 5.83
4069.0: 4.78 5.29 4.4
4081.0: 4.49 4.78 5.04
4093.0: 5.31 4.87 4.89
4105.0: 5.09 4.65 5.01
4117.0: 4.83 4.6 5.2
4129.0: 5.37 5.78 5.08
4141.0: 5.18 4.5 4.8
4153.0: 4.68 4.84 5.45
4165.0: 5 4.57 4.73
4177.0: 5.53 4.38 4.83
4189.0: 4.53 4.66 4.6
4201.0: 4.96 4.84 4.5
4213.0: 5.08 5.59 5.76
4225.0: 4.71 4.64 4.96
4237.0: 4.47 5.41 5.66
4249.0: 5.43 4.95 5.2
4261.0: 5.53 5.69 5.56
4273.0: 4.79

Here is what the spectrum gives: 1.2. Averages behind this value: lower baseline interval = 5.25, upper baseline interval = 5.29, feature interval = 4.75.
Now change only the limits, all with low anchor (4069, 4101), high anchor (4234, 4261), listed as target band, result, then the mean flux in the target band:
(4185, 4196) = 1.0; 4.64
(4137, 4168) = 0.6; 4.92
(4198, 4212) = 0.9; 4.78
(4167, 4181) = 0.5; 4.86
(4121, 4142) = -1.2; 5.26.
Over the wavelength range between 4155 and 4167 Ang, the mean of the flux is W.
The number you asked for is 5.1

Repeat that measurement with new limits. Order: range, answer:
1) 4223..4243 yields 4.84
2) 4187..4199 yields 4.6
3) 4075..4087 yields 4.56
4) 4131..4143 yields 5.35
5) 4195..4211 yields 4.72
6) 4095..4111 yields 4.88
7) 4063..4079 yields 5.08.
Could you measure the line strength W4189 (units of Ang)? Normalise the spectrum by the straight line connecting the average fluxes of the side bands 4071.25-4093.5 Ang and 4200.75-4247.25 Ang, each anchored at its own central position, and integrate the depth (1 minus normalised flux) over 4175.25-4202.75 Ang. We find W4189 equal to 1.3 Ang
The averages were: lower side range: 4.85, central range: 4.78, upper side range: 5.05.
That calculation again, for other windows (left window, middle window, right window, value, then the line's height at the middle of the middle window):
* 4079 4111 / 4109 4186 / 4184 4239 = -1.26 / 4.88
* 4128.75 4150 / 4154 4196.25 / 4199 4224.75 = 2.18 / 5.1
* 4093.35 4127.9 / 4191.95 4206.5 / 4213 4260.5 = 0.94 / 5.1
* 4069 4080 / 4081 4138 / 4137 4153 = -2.31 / 4.82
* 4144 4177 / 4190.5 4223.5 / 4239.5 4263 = 0.90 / 5.12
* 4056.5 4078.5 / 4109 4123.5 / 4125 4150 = 0.83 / 5.09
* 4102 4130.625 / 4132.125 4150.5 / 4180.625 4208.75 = -0.60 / 4.87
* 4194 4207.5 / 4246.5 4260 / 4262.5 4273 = 0.20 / 5.31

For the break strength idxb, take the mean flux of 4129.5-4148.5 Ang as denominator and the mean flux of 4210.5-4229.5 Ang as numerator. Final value 1.0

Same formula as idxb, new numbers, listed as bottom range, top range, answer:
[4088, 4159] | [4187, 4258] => 1.00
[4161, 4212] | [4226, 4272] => 1.09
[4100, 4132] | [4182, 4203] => 0.94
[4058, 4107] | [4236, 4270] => 1.08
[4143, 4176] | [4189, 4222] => 1.02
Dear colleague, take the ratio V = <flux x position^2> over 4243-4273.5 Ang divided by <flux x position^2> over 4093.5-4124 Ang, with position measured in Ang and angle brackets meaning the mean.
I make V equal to 1.18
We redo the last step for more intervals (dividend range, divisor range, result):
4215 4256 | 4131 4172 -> 1.08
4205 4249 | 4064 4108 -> 1.10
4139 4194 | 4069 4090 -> 1.05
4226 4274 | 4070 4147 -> 1.12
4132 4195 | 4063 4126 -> 1.02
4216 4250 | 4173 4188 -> 1.09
